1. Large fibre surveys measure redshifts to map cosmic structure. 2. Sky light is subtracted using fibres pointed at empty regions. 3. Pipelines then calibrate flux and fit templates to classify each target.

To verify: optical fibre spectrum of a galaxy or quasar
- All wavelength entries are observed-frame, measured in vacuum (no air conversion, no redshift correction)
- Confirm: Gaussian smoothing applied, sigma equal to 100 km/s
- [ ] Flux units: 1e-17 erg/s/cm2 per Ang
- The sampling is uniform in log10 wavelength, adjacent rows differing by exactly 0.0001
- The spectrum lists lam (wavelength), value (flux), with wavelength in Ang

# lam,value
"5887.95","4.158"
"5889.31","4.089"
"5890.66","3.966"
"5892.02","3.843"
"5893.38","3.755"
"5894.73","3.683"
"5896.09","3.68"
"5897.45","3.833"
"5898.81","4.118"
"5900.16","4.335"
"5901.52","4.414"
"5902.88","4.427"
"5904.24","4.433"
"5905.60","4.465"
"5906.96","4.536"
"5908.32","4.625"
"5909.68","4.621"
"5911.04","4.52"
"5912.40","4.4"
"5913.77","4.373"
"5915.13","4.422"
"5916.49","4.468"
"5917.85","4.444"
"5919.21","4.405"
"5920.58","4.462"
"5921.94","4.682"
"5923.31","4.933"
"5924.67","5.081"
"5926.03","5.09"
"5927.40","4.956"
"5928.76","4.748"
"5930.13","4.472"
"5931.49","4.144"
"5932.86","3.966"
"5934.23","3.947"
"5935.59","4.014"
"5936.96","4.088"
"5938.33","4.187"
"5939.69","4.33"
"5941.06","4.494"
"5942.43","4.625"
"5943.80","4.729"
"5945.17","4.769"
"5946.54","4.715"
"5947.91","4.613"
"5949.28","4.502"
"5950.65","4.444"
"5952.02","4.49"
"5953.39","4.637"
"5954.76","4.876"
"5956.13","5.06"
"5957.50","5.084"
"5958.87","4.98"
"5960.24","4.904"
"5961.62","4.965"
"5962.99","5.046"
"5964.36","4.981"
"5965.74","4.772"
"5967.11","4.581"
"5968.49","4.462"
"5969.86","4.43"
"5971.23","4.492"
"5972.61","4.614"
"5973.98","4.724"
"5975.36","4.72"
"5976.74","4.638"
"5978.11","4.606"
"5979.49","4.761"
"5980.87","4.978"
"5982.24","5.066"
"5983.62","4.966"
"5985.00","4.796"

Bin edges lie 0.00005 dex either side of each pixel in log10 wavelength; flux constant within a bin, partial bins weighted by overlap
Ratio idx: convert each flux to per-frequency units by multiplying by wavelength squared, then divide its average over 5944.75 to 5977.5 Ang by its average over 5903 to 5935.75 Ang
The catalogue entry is 1.06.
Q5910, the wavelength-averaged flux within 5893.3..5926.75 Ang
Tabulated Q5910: 4.42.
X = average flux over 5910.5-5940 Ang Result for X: 4.46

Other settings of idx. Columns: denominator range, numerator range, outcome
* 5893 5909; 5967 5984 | 1.15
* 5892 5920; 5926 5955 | 1.06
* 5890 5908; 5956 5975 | 1.19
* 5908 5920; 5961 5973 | 1.07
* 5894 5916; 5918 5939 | 1.05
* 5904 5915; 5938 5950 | 1.03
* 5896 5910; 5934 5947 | 1.03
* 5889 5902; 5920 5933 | 1.19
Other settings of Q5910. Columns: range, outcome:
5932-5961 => 4.54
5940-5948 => 4.64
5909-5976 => 4.6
